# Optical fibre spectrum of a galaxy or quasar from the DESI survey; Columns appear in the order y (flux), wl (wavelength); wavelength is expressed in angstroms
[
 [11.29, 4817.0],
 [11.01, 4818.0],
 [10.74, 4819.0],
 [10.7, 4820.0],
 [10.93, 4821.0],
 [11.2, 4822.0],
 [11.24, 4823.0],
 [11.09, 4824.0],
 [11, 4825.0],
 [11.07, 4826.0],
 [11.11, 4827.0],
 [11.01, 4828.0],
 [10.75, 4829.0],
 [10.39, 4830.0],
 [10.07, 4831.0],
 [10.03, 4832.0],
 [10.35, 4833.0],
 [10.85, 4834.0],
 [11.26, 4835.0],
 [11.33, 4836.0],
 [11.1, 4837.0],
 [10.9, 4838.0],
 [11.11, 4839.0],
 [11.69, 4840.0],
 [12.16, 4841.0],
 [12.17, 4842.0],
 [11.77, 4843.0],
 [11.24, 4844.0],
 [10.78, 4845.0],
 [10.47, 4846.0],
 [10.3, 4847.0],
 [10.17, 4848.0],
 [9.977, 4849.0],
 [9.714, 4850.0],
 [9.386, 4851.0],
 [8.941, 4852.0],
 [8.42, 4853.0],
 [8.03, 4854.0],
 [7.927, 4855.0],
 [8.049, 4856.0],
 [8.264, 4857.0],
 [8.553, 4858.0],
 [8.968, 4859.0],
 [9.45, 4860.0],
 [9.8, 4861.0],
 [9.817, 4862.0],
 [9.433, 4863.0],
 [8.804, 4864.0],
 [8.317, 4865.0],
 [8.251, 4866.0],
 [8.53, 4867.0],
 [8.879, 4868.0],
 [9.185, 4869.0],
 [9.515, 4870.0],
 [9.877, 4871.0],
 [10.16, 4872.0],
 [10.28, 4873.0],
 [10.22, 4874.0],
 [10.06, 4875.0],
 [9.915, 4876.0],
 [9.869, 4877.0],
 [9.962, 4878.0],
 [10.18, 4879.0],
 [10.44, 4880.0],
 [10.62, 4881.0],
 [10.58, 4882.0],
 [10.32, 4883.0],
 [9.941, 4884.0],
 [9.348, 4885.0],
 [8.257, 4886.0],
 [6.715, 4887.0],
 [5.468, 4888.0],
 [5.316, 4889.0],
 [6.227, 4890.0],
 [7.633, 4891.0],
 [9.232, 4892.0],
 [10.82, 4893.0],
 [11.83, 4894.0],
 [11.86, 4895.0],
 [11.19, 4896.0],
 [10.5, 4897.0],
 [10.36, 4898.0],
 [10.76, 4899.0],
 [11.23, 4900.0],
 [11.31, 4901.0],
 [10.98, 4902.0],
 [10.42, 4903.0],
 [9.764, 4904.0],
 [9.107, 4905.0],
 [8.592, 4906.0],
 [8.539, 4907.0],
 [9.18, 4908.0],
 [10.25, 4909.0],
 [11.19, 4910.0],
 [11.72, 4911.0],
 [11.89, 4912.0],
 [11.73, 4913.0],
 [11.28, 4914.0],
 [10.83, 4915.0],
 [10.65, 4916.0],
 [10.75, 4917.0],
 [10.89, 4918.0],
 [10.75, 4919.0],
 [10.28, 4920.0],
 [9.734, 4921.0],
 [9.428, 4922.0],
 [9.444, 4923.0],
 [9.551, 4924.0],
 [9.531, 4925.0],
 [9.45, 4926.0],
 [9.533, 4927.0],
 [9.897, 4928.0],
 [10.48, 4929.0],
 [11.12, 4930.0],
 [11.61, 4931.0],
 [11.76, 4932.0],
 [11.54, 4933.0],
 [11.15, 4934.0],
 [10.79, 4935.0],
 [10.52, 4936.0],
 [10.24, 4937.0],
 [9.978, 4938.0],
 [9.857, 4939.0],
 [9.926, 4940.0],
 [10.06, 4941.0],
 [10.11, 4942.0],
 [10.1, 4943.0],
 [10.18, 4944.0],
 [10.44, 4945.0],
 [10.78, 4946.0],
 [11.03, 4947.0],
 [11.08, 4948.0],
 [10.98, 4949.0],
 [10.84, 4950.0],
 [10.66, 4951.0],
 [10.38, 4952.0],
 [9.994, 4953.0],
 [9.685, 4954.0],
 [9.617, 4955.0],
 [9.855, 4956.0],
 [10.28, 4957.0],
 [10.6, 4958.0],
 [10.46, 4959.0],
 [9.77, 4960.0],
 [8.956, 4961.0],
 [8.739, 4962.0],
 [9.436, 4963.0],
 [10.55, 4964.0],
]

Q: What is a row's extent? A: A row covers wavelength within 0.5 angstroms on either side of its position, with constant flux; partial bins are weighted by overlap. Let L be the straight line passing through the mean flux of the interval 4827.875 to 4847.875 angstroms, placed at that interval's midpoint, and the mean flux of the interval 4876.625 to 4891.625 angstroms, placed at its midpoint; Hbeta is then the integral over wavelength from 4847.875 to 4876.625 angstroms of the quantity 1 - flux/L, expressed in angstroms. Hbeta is 1.7 angstroms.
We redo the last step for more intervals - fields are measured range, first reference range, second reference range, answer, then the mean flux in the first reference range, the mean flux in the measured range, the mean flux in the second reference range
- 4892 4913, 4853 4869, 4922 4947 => -2.04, 8.74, 10.6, 10.3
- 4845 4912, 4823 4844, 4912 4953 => 7.88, 11.1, 9.53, 10.5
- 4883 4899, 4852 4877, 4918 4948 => 0.88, 9.12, 9.08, 10.3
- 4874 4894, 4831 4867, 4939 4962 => 1.85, 9.92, 9.1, 10.2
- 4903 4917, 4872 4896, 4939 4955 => -0.81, 9.41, 10.4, 10.4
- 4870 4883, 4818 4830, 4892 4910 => 0.50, 11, 10.2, 10.4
